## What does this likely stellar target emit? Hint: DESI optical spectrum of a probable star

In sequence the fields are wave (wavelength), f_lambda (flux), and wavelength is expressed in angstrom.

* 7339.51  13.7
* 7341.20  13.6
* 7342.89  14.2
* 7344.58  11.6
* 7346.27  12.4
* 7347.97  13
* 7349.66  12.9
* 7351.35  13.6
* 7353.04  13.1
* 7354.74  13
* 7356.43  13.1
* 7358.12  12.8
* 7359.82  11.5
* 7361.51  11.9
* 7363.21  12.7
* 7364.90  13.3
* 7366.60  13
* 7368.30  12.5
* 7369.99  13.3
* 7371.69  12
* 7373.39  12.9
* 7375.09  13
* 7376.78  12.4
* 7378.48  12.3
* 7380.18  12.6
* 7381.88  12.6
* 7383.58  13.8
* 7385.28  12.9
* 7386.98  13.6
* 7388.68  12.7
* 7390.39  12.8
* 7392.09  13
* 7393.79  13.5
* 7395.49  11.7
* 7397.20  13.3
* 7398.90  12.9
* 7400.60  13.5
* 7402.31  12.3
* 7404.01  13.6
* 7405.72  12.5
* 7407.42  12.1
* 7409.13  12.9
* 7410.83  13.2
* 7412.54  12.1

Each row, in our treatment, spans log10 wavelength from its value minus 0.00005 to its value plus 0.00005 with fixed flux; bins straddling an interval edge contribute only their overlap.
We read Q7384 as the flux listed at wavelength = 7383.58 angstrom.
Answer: 13.8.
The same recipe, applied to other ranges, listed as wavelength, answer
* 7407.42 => 12.1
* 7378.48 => 12.3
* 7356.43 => 13.1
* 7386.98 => 13.6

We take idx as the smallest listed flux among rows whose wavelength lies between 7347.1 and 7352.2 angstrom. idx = 12.9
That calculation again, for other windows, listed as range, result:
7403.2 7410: 12.1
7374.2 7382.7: 12.3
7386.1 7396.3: 11.7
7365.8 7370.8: 12.5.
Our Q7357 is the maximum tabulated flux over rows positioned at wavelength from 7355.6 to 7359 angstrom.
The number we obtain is 13.1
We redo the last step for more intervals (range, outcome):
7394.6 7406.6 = 13.6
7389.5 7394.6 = 13.5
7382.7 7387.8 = 13.8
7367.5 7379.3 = 13.3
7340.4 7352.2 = 14.2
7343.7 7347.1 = 12.4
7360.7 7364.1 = 12.7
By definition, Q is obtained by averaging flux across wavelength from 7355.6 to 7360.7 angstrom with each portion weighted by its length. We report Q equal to 12.5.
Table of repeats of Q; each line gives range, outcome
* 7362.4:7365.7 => 13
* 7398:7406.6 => 13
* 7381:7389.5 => 13.1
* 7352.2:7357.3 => 13.1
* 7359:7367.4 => 12.5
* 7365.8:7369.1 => 12.7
